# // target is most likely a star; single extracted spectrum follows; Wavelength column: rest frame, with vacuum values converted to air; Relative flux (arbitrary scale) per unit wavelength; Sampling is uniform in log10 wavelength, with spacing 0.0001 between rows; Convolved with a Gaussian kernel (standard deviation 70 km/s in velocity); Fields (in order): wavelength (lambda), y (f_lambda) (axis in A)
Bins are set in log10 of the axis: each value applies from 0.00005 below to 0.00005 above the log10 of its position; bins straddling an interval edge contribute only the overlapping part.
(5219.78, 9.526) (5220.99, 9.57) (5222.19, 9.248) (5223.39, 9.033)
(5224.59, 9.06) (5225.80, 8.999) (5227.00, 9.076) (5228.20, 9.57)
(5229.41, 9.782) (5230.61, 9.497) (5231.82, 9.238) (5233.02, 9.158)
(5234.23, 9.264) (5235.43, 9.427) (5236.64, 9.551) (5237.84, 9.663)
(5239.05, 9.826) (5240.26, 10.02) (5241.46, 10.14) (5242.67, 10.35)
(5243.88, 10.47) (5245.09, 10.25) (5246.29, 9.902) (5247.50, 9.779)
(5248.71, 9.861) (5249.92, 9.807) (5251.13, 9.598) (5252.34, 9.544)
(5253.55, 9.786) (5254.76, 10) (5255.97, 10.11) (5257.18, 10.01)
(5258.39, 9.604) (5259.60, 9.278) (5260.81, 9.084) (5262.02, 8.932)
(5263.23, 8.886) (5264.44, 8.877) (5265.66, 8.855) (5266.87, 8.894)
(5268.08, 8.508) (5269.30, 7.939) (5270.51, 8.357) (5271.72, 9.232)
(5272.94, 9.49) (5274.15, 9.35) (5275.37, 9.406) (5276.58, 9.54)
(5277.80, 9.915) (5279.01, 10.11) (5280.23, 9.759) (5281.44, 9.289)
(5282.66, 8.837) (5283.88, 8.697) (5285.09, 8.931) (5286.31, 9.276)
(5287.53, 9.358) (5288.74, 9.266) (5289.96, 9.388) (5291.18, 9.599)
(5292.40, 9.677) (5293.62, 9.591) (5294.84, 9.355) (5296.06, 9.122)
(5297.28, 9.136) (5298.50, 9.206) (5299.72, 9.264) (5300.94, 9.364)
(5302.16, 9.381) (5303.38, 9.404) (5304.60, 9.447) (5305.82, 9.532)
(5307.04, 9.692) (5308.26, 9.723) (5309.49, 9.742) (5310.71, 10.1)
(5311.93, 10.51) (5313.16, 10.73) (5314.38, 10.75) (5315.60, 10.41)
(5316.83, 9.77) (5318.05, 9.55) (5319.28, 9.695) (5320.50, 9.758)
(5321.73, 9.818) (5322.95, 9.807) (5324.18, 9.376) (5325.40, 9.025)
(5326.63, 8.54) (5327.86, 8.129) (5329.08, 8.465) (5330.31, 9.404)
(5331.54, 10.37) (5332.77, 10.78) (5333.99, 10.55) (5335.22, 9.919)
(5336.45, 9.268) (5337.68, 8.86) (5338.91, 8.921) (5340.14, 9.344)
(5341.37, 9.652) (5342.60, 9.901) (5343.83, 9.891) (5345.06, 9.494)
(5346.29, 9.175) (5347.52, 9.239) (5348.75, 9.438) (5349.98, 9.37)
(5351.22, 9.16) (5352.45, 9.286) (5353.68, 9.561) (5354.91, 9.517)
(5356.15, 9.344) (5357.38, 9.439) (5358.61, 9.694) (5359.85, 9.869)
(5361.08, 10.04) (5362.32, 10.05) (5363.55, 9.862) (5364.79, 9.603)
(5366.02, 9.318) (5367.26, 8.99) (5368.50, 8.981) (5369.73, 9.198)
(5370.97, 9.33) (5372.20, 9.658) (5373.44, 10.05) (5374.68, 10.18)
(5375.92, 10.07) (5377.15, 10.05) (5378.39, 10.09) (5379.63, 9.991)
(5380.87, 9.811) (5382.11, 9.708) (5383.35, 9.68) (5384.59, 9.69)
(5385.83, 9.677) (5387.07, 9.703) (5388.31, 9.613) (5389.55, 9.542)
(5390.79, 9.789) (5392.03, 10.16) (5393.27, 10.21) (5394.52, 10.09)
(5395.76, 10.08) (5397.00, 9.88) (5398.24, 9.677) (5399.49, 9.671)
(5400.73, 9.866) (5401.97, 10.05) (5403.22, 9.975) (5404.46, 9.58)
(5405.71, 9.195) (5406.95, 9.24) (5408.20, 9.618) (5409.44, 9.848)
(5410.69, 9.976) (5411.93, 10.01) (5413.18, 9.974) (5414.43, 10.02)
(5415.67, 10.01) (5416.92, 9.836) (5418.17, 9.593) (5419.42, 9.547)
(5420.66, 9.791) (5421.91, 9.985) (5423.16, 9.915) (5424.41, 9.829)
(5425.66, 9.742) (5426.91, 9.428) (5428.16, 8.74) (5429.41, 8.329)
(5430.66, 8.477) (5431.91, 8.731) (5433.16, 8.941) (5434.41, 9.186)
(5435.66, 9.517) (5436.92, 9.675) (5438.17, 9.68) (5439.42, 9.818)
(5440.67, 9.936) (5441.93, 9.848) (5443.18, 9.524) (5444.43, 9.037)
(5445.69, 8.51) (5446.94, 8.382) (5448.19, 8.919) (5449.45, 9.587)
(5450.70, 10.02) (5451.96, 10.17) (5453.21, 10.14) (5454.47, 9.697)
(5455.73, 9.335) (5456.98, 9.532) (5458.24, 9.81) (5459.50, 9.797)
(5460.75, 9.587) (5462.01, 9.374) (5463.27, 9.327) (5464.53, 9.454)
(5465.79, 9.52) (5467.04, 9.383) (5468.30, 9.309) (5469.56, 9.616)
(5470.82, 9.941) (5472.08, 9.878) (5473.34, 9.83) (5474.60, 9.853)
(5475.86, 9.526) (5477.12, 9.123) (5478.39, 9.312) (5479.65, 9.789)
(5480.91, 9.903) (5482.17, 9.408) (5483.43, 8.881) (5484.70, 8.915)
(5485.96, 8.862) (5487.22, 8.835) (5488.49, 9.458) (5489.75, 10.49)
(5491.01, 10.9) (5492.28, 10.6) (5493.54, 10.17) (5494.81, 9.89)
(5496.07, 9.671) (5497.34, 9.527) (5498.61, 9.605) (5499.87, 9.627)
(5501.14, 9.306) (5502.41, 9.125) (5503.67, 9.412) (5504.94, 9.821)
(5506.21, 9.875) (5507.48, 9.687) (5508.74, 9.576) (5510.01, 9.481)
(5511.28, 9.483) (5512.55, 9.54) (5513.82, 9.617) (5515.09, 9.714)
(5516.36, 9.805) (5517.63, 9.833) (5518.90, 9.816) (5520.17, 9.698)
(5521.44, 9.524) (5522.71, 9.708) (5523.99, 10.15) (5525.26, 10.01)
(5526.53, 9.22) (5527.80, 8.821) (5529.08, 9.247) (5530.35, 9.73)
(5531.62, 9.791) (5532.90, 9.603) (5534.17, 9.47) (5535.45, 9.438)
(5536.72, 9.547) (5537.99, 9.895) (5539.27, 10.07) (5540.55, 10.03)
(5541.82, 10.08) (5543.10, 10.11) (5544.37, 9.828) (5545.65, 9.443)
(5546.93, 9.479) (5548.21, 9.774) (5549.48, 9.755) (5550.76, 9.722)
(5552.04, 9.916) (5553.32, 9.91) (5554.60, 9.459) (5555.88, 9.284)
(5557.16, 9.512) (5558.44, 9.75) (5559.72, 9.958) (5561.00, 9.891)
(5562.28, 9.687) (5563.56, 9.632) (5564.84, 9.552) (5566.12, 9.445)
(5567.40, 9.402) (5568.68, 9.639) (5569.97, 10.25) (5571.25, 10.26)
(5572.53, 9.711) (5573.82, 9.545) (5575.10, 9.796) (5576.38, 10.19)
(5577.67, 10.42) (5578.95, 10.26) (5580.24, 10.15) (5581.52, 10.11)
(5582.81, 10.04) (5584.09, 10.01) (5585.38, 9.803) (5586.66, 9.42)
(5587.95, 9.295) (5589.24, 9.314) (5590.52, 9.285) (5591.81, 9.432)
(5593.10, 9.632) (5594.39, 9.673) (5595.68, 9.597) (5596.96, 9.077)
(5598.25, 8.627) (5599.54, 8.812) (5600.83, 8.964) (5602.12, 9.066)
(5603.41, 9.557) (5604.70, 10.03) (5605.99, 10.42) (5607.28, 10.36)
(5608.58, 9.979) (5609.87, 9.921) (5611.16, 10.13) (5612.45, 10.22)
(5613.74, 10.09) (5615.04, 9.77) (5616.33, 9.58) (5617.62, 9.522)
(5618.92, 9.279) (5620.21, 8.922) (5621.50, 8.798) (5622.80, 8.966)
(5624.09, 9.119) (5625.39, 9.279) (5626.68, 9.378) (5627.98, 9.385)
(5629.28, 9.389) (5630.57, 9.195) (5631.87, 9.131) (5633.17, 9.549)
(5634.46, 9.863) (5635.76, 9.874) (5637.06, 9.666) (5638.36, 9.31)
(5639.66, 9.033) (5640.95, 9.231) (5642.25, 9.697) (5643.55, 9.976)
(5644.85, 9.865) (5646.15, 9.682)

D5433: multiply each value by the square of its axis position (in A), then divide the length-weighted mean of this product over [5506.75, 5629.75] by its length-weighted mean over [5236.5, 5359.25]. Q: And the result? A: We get 1.1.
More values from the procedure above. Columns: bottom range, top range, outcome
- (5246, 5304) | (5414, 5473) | 1.08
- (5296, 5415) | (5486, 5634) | 1.08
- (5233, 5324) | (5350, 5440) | 1.06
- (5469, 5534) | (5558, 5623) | 1.04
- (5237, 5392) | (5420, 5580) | 1.08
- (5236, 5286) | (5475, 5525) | 1.11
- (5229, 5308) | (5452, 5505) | 1.10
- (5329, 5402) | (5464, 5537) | 1.04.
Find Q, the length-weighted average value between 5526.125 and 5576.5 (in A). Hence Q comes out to 9.69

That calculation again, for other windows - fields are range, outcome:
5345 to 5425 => 9.71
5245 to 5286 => 9.35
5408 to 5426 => 9.85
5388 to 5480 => 9.59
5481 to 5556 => 9.66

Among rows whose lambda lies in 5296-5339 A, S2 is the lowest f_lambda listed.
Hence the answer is 8.129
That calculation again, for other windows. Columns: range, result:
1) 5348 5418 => 8.981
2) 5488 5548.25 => 8.821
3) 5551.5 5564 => 9.284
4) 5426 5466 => 8.329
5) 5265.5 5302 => 7.939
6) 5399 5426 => 9.195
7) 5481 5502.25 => 8.835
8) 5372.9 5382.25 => 9.708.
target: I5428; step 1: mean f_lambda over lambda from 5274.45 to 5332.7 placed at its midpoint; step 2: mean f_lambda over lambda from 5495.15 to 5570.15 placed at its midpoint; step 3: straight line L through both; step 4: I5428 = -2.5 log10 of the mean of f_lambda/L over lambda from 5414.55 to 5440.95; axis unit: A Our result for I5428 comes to 0.01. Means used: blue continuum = 9.53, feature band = 9.47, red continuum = 9.66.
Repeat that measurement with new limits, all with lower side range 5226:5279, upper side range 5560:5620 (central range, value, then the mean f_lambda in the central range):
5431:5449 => 0.041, 9.25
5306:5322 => -0.053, 10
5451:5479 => 0.001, 9.62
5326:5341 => 0.018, 9.38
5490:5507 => -0.019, 9.82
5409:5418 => -0.038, 9.93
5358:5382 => -0.018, 9.73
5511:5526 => -0.009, 9.74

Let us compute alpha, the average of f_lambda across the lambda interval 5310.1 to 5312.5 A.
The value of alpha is 10.3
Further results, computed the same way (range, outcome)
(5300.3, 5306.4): 9.43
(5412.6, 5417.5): 9.96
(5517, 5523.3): 9.72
